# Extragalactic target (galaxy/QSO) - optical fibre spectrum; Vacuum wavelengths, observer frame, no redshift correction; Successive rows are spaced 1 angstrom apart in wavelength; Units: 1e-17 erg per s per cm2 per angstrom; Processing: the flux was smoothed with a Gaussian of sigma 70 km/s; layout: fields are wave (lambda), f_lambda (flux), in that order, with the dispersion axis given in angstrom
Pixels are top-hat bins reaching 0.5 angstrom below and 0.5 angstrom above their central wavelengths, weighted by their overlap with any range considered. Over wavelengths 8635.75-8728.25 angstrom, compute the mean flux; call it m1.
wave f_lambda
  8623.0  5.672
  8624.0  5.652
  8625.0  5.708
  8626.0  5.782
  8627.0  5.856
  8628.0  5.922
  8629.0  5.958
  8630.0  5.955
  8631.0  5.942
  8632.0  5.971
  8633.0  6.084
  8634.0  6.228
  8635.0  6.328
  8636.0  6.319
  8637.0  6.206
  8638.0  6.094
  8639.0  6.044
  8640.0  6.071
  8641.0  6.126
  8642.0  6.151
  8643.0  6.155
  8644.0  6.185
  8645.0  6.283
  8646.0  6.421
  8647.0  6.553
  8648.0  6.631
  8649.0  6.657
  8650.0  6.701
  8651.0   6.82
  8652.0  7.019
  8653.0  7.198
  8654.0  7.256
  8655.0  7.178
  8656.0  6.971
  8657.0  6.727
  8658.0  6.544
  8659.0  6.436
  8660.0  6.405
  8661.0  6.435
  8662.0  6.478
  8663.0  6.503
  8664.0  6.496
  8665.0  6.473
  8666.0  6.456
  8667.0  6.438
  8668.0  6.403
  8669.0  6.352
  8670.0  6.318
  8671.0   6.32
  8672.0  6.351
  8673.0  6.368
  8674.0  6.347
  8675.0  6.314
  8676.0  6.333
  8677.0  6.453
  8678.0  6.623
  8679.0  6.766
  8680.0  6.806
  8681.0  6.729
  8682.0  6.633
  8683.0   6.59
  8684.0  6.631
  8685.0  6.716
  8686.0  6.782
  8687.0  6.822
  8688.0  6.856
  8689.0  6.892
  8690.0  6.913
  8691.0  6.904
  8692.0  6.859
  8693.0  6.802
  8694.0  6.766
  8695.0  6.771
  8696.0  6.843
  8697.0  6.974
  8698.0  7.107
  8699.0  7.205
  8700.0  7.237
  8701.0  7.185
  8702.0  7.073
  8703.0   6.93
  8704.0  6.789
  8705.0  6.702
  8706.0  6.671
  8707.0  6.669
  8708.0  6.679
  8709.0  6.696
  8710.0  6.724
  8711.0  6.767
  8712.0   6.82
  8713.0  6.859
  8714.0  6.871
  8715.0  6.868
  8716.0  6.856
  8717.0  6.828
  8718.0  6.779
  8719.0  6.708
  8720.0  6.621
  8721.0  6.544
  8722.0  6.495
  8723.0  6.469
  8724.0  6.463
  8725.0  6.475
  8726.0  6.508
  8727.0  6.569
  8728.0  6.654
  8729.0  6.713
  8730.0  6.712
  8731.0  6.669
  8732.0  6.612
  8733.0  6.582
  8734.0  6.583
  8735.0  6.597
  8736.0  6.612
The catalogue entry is 6.64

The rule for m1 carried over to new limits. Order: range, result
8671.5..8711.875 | 6.76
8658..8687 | 6.5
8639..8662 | 6.57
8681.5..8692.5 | 6.78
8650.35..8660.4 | 6.86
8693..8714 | 6.87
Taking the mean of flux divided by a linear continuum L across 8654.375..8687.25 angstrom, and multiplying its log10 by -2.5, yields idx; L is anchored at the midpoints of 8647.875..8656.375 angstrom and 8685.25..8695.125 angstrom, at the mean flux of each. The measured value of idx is 0.06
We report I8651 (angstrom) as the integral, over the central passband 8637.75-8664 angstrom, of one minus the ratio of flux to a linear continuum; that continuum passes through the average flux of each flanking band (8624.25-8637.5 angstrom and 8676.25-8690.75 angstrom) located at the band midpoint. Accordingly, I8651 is -1.1 angstrom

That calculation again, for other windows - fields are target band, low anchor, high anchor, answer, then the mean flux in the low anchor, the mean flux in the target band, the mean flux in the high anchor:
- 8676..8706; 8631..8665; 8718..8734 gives -1.3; 6.47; 6.83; 6.59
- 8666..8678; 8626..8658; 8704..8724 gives 0.3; 6.38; 6.38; 6.71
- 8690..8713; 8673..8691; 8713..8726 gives -0.7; 6.66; 6.87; 6.67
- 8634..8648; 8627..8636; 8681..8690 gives -0.1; 6.05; 6.24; 6.75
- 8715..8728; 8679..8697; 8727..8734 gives 0.1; 6.79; 6.62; 6.65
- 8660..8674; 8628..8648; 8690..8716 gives 0.1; 6.17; 6.41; 6.87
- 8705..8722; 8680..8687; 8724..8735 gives -0.3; 6.7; 6.74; 6.6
